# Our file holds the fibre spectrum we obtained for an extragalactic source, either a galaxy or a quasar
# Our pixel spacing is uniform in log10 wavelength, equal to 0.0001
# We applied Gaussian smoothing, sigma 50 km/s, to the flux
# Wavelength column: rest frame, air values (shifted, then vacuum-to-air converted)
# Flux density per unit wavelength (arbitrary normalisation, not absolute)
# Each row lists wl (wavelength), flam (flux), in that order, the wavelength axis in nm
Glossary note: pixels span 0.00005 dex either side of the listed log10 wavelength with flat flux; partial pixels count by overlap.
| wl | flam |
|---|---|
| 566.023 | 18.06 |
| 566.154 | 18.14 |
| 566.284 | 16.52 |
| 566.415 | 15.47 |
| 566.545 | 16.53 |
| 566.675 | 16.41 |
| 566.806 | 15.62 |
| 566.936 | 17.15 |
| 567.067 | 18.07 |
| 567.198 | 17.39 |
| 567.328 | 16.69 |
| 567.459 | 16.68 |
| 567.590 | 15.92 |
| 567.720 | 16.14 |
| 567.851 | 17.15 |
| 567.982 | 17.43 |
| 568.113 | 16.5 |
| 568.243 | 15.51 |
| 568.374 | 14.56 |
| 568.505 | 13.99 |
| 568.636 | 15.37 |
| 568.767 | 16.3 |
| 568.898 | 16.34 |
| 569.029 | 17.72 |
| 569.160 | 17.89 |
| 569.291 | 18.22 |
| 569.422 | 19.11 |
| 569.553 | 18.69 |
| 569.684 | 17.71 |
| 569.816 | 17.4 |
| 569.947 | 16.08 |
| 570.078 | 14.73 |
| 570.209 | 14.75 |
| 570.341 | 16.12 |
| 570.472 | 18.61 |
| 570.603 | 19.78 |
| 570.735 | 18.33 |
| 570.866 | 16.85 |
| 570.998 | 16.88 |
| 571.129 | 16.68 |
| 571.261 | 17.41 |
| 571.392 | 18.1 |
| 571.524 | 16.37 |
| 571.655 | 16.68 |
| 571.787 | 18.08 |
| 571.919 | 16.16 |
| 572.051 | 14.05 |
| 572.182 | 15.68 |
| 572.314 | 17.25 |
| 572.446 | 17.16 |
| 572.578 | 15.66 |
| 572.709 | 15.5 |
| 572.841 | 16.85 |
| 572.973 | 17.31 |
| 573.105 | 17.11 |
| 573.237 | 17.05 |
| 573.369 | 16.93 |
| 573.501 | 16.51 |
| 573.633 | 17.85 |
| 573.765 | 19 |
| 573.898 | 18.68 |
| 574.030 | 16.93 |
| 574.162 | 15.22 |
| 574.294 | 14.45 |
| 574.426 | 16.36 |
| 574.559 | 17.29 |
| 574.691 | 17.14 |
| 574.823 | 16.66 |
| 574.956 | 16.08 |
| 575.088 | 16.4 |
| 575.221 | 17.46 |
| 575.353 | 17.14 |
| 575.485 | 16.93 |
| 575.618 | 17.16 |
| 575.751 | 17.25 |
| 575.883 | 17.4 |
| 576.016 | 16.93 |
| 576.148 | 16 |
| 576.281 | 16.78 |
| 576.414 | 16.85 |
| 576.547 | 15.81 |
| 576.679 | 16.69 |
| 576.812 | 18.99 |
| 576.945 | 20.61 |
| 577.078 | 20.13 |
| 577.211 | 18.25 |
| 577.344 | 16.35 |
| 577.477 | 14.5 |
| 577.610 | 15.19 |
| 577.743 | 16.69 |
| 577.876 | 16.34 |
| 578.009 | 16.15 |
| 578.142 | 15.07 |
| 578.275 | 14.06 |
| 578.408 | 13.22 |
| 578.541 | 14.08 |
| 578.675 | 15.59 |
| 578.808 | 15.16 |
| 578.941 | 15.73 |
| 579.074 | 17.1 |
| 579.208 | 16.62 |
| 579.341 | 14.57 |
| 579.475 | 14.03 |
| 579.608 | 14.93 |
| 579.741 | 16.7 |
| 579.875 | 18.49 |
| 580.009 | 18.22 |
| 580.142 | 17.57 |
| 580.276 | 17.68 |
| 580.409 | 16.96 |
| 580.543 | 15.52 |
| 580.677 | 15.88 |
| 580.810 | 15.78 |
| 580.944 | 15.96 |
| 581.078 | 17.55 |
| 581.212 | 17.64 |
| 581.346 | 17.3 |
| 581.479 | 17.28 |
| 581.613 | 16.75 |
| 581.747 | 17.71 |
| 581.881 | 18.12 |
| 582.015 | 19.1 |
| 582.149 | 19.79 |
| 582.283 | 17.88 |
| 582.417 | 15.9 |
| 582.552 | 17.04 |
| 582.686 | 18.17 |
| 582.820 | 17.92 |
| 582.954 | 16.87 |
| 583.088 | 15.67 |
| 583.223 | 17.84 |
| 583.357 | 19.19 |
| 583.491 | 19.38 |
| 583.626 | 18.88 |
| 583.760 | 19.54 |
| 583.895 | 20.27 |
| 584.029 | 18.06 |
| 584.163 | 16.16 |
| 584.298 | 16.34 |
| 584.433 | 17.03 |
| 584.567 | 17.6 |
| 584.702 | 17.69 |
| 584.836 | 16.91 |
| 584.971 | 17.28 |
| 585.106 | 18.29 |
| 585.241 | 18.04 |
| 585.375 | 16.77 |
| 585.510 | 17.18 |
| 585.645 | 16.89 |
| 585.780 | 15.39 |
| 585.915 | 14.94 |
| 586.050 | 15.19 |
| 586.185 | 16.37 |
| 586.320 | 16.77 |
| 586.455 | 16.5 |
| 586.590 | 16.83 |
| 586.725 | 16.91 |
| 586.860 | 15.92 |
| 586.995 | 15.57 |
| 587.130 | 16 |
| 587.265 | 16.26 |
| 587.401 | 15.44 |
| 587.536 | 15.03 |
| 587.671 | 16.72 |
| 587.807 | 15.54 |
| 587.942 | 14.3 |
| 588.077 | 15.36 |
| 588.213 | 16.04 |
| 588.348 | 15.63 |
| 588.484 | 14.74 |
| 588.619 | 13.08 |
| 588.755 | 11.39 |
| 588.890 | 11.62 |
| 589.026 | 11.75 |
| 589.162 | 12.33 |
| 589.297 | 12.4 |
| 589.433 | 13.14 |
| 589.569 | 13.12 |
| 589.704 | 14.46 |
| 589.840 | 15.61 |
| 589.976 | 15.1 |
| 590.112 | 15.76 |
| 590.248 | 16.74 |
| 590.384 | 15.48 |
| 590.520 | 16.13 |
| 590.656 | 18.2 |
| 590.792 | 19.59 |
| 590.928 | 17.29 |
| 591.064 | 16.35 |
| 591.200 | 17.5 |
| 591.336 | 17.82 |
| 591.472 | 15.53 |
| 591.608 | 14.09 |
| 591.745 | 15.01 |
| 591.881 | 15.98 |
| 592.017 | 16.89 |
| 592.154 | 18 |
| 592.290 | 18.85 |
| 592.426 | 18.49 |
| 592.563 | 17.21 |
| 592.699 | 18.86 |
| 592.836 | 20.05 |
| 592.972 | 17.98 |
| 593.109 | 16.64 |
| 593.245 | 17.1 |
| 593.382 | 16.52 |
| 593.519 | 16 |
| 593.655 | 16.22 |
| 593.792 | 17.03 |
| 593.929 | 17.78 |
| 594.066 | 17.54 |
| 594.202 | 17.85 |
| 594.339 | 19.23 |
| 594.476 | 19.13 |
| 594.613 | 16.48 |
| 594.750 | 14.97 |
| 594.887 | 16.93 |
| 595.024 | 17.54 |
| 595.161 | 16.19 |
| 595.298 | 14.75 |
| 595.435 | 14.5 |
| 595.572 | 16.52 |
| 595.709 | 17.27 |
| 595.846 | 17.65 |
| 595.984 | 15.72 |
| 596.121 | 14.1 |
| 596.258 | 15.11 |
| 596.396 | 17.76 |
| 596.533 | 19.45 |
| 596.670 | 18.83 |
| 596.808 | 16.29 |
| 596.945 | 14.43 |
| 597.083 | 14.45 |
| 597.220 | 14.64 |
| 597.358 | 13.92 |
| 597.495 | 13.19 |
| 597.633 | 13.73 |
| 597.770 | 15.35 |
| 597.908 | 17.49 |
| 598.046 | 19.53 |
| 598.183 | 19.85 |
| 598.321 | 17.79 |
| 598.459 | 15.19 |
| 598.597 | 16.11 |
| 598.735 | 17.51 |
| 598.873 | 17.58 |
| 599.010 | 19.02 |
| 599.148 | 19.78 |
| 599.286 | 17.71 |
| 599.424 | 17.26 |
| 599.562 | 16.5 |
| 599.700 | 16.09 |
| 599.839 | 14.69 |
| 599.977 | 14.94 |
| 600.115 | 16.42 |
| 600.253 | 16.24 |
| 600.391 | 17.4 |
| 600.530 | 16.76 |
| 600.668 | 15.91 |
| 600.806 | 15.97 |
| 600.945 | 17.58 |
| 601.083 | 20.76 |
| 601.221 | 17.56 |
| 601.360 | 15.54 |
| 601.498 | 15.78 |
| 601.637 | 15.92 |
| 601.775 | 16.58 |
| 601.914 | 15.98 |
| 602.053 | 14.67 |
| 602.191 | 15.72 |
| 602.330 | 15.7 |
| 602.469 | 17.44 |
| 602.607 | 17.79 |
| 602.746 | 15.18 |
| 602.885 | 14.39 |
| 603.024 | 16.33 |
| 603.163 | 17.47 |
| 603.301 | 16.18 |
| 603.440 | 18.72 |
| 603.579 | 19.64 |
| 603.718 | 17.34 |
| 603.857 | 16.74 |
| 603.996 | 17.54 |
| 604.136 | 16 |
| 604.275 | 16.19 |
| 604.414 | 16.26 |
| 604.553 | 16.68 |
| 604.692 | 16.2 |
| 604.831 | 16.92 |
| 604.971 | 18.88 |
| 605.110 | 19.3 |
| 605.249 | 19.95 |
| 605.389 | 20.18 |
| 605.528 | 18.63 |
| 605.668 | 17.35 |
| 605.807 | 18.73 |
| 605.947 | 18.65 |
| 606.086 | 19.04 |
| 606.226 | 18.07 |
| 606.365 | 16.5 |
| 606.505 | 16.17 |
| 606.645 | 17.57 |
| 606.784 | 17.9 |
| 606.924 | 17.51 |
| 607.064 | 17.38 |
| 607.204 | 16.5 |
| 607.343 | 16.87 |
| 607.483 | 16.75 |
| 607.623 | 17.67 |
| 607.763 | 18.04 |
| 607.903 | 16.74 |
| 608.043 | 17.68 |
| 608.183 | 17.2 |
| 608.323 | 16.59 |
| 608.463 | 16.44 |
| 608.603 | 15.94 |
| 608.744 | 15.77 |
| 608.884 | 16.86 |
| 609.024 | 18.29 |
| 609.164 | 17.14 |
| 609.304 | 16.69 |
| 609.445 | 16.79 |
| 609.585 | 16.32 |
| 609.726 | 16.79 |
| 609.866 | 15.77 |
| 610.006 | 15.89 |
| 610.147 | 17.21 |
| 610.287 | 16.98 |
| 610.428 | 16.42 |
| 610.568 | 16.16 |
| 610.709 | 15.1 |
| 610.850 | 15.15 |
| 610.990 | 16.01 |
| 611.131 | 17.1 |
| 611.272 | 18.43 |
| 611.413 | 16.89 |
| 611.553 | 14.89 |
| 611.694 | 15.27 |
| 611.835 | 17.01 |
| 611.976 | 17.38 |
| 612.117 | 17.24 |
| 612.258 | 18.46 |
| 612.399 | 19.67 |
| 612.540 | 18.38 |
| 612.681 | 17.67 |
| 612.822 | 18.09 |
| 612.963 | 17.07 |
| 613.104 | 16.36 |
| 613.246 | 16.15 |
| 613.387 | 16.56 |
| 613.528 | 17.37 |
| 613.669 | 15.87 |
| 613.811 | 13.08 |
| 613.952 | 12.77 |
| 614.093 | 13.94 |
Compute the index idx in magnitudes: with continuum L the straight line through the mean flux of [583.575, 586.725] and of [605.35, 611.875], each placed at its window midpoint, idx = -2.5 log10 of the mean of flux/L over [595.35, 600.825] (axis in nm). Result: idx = 0.04 mag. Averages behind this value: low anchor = 17.2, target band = 16.5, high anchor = 17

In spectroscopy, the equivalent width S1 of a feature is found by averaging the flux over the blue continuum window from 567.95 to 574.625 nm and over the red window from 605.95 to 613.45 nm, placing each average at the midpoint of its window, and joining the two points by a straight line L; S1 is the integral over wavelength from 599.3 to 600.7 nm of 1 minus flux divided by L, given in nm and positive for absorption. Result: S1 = 0.05 nm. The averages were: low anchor 16.8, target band 16.3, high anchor 17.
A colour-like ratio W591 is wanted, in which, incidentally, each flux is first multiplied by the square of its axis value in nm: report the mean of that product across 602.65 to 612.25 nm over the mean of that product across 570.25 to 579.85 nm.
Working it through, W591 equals 1.1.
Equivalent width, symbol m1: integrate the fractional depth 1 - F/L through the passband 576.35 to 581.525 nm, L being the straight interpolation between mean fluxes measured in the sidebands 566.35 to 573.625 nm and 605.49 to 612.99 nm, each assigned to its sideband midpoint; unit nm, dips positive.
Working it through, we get 0.119 nm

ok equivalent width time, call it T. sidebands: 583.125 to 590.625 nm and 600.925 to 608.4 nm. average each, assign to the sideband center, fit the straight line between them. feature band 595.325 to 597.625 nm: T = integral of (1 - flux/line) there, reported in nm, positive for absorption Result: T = 0.12 nm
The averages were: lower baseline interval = 16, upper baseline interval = 17.2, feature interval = 15.8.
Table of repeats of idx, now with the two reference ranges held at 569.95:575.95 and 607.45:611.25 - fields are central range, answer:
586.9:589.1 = 0.15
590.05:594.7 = -0.03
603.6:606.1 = -0.07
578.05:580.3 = 0.07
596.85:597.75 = 0.18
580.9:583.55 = -0.05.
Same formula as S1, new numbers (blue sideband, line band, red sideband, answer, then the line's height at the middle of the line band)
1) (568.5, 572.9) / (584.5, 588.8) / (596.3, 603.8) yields 0.19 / 16.8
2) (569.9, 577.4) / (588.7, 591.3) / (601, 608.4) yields 0.32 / 17.1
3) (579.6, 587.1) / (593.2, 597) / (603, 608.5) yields 0.14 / 17.4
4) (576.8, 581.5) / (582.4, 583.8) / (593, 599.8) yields -0.12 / 16.5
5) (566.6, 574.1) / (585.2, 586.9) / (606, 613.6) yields 0.05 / 16.9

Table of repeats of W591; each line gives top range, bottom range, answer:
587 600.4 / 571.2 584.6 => 1.01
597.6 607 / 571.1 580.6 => 1.13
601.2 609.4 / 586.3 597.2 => 1.11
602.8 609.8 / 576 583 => 1.13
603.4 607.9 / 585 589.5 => 1.23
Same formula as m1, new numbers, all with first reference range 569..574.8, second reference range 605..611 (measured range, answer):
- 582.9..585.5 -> -0.11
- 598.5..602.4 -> 0.11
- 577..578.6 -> 0.11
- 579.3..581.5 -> 0.06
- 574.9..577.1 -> -0.03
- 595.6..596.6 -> 0.02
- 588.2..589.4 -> 0.28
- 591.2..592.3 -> 0.04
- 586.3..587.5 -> 0.06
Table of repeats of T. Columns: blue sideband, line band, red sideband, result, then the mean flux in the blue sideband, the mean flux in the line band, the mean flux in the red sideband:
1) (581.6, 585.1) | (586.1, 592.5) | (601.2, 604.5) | 0.67 nm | 17.8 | 15.6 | 16.5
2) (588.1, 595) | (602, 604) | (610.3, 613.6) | -0.02 nm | 16.2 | 16.7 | 16.9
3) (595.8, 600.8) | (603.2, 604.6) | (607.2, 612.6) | -0.04 nm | 16.5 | 17.1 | 16.8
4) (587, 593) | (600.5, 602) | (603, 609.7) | 0.01 nm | 15.7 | 16.7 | 17.4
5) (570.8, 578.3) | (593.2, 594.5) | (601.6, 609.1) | -0.03 nm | 16.8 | 17.4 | 17.2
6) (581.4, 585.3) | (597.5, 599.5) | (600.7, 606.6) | 0.01 nm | 17.8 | 17.3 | 17.2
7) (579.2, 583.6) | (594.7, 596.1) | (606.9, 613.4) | 0.07 nm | 17.2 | 16.1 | 16.9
